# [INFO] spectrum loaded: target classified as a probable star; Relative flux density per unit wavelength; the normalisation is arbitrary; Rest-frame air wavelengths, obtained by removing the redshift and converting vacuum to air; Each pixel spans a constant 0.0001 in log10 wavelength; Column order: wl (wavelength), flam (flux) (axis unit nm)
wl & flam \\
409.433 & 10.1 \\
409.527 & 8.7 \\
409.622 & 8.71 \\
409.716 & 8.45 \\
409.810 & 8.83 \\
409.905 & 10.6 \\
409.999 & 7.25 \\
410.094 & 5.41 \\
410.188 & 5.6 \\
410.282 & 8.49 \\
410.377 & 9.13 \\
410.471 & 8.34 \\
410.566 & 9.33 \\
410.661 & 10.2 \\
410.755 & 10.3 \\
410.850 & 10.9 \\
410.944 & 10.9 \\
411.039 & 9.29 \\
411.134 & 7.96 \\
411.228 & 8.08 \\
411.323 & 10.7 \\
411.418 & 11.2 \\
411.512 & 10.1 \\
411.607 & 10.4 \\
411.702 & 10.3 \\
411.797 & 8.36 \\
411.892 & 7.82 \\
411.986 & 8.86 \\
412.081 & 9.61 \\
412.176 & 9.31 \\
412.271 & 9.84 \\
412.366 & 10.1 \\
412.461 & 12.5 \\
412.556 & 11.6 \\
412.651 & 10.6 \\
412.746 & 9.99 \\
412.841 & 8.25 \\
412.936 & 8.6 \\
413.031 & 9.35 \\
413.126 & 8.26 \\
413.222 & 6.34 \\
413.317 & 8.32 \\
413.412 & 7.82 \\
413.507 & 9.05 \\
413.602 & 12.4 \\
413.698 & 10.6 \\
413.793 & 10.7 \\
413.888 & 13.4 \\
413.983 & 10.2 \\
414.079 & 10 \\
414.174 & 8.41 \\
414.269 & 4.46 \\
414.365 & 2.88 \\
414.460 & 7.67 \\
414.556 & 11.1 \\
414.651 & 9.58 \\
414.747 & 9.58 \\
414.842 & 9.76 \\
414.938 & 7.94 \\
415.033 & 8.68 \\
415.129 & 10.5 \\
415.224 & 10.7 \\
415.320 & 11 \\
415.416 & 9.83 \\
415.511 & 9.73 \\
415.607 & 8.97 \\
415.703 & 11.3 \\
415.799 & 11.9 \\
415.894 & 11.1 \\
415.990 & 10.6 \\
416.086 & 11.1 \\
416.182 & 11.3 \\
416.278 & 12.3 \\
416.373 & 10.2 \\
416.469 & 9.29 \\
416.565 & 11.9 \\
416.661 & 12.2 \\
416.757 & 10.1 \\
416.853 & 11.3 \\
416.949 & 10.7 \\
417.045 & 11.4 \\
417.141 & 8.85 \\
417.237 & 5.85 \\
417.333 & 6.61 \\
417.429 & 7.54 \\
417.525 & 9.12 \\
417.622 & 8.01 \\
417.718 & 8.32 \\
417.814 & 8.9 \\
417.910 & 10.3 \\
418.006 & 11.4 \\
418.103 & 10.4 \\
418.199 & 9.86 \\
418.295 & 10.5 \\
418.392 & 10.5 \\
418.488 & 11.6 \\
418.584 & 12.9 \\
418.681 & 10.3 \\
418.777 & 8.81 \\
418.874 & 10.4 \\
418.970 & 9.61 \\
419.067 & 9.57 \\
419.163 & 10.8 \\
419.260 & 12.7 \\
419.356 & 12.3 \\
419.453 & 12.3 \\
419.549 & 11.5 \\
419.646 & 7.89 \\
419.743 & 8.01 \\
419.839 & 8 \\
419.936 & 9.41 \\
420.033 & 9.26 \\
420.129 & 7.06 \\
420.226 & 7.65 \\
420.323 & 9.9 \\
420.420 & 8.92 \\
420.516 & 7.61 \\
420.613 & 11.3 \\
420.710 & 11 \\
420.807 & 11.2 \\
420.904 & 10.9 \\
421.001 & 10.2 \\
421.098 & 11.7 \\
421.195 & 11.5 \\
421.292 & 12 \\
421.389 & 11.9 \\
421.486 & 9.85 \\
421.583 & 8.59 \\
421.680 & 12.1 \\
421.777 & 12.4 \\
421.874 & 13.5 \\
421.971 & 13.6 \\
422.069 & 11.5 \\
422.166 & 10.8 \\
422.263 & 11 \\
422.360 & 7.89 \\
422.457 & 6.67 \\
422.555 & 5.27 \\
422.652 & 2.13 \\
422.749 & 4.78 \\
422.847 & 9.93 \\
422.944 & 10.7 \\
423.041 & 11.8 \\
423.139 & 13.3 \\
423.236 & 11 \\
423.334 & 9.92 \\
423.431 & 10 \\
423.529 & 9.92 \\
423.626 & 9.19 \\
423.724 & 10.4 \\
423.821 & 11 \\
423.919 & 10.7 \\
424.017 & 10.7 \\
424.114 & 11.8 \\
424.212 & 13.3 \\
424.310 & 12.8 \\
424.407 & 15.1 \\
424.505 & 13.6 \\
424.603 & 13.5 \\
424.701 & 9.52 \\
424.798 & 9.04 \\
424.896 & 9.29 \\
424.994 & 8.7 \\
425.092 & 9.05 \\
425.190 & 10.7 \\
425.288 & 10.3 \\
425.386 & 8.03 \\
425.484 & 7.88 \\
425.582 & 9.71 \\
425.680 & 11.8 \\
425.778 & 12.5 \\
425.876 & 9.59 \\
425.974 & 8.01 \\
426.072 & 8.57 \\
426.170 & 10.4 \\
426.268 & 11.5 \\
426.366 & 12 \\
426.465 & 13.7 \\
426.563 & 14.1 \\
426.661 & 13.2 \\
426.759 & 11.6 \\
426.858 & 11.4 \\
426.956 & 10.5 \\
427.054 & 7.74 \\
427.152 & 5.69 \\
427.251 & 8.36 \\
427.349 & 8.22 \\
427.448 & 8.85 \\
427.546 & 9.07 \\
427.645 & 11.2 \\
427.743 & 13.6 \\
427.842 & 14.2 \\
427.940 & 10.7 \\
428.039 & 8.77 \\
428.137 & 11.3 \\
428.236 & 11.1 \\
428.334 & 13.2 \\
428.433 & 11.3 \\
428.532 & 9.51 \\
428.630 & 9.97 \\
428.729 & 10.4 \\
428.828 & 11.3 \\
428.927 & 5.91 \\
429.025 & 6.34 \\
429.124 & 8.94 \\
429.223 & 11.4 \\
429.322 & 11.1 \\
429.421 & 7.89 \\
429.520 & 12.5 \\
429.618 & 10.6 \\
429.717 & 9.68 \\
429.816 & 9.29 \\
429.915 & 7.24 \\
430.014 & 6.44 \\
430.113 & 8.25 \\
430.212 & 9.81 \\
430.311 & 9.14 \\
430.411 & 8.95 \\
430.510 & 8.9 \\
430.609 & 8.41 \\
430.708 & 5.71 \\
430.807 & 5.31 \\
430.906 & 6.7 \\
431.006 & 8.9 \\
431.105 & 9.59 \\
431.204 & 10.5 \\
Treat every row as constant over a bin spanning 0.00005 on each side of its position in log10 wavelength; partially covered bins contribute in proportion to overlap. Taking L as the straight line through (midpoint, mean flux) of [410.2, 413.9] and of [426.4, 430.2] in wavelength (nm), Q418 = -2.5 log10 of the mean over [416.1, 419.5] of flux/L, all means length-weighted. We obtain -0.05 mag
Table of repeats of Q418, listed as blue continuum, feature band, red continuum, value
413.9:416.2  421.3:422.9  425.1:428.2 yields 0.06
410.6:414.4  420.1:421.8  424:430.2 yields -0.04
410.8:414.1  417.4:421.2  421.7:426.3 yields 0.01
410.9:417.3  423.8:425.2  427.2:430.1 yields -0.14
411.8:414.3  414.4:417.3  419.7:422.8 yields -0.07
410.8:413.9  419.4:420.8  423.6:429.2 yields 0.09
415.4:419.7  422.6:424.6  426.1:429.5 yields -0.03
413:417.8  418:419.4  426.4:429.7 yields -0.10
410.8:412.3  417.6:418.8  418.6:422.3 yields 0.00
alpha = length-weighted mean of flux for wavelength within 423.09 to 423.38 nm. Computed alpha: 11.4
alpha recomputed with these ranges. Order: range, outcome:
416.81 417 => 11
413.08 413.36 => 7.61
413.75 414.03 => 11.5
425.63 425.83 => 12.1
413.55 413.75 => 11.4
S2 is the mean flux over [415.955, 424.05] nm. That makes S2 10.1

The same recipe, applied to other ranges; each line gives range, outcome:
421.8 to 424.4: 10.2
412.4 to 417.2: 9.88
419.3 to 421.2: 9.86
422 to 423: 8.2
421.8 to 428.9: 10.4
